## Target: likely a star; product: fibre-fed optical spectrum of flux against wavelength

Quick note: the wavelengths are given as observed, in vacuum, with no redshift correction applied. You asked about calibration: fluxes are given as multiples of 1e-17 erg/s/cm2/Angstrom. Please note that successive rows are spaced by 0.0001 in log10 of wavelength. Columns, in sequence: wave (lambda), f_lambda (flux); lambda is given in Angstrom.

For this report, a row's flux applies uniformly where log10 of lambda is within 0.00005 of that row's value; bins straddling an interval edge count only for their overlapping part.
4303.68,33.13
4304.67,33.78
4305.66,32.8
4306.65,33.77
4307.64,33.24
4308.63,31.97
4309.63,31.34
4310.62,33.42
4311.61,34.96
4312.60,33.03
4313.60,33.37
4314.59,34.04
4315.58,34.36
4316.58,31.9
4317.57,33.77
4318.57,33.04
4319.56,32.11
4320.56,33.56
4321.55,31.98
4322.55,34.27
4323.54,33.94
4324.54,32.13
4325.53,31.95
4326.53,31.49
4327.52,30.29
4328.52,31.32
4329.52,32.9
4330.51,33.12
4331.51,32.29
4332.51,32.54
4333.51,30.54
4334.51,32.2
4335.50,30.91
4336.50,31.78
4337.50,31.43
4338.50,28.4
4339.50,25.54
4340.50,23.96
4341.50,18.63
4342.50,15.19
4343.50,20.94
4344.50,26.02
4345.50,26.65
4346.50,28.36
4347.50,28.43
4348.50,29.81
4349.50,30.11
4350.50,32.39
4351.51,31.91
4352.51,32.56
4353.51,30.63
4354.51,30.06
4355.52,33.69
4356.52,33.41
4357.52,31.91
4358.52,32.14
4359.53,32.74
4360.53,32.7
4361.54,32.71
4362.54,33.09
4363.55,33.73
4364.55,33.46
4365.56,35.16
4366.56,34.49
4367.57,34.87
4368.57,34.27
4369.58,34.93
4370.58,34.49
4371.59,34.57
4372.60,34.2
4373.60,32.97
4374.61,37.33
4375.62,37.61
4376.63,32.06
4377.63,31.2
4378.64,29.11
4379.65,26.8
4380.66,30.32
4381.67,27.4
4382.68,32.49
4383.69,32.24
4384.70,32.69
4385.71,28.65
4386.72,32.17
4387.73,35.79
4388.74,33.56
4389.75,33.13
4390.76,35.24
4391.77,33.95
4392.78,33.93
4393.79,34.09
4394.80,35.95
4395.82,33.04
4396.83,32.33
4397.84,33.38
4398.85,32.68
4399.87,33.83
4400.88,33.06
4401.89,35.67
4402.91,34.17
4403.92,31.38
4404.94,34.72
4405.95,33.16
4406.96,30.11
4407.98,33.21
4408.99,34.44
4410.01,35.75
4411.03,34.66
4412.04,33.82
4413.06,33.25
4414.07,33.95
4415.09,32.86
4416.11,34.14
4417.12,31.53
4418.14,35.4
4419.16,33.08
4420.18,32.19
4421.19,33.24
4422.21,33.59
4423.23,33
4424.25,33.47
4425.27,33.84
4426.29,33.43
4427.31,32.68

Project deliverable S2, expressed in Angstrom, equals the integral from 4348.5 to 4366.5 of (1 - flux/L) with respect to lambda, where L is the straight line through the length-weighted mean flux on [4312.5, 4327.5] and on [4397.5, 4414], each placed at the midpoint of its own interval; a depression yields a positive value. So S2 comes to 0.4 Angstrom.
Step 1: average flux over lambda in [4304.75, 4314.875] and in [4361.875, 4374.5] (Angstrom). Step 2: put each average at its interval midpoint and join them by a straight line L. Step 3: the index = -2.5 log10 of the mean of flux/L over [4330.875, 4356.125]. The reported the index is 0.181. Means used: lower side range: 33.2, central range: 28.6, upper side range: 34.3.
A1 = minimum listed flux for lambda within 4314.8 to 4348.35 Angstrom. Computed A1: 15.19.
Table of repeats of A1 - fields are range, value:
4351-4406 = 26.8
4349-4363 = 30.06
